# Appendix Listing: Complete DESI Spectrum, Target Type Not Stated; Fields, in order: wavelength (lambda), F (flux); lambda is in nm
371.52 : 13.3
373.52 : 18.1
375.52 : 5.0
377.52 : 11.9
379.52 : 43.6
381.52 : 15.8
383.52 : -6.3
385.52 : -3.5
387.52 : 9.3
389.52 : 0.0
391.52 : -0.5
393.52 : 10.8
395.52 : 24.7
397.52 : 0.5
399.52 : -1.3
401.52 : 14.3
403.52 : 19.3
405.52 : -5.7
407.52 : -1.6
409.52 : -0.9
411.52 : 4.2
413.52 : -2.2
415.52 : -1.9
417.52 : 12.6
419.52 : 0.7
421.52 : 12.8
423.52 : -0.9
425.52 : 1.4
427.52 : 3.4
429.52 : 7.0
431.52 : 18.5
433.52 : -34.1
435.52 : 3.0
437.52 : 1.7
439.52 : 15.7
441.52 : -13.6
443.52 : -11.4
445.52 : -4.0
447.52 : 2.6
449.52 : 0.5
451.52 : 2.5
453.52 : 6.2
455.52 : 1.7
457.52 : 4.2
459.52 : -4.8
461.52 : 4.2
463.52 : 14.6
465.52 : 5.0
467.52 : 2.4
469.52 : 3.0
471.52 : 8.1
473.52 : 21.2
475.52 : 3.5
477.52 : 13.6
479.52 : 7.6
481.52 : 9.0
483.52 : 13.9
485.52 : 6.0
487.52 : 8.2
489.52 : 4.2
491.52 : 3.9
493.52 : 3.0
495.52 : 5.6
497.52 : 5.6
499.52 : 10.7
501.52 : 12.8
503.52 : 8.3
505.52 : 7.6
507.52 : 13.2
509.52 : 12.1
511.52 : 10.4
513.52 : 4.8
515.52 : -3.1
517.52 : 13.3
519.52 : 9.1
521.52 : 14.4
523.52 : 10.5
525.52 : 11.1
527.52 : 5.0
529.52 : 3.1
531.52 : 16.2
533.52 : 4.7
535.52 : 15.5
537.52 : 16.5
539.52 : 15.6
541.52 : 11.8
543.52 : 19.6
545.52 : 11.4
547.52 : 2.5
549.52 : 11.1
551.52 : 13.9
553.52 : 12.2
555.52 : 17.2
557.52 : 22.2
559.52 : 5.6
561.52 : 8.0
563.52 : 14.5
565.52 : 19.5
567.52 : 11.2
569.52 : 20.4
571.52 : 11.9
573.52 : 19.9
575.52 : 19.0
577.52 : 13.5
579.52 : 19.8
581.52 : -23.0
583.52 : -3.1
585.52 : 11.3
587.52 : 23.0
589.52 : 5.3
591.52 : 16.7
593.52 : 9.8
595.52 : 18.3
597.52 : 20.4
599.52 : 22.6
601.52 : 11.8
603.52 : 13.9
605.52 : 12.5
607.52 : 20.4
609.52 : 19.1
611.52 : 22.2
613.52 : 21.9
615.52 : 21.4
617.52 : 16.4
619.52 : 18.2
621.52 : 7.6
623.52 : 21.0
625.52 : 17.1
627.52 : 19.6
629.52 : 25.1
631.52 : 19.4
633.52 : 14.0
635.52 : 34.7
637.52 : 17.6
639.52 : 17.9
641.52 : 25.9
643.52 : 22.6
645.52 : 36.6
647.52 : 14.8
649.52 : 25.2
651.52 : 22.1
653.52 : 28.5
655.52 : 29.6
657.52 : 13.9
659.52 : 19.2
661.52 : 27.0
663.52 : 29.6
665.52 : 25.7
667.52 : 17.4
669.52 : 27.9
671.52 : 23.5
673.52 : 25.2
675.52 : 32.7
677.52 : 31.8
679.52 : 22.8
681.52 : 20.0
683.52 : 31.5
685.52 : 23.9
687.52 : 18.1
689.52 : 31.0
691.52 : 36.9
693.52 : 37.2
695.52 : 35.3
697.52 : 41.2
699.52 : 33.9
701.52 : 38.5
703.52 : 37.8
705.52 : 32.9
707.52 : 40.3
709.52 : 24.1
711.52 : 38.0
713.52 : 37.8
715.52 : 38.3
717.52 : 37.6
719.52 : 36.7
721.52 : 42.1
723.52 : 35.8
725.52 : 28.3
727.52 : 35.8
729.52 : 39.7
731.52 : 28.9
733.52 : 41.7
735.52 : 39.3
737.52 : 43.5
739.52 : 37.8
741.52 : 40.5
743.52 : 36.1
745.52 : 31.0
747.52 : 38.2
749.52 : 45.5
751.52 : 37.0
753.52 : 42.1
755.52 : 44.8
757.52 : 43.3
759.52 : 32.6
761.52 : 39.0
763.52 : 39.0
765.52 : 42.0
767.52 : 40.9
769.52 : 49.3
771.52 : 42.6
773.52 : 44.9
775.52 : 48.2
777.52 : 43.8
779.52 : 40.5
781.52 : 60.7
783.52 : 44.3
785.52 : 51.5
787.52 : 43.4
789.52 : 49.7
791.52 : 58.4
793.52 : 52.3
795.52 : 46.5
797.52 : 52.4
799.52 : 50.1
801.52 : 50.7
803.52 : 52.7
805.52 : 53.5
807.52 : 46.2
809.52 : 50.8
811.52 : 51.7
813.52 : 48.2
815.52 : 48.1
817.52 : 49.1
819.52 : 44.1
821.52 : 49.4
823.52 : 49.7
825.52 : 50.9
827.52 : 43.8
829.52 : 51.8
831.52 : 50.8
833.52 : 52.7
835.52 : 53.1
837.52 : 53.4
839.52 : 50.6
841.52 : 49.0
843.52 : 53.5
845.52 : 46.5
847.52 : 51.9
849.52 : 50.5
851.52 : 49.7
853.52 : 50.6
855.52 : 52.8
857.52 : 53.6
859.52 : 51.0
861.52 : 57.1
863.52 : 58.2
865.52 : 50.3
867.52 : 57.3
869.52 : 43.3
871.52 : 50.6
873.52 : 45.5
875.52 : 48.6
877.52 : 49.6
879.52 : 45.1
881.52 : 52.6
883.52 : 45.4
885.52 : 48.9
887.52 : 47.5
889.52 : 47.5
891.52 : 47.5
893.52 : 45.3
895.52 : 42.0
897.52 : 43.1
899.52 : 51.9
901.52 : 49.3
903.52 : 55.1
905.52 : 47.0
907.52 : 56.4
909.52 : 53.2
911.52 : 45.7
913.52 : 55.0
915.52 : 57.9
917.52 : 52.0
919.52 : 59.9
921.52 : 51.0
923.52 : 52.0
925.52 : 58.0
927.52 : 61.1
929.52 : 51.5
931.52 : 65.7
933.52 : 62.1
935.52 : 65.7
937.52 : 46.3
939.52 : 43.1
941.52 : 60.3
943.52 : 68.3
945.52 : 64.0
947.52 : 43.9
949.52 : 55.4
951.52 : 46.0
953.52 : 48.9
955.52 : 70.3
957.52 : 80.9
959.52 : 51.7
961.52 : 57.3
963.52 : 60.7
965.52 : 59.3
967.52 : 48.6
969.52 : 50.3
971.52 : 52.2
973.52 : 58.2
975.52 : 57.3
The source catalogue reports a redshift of 0.73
